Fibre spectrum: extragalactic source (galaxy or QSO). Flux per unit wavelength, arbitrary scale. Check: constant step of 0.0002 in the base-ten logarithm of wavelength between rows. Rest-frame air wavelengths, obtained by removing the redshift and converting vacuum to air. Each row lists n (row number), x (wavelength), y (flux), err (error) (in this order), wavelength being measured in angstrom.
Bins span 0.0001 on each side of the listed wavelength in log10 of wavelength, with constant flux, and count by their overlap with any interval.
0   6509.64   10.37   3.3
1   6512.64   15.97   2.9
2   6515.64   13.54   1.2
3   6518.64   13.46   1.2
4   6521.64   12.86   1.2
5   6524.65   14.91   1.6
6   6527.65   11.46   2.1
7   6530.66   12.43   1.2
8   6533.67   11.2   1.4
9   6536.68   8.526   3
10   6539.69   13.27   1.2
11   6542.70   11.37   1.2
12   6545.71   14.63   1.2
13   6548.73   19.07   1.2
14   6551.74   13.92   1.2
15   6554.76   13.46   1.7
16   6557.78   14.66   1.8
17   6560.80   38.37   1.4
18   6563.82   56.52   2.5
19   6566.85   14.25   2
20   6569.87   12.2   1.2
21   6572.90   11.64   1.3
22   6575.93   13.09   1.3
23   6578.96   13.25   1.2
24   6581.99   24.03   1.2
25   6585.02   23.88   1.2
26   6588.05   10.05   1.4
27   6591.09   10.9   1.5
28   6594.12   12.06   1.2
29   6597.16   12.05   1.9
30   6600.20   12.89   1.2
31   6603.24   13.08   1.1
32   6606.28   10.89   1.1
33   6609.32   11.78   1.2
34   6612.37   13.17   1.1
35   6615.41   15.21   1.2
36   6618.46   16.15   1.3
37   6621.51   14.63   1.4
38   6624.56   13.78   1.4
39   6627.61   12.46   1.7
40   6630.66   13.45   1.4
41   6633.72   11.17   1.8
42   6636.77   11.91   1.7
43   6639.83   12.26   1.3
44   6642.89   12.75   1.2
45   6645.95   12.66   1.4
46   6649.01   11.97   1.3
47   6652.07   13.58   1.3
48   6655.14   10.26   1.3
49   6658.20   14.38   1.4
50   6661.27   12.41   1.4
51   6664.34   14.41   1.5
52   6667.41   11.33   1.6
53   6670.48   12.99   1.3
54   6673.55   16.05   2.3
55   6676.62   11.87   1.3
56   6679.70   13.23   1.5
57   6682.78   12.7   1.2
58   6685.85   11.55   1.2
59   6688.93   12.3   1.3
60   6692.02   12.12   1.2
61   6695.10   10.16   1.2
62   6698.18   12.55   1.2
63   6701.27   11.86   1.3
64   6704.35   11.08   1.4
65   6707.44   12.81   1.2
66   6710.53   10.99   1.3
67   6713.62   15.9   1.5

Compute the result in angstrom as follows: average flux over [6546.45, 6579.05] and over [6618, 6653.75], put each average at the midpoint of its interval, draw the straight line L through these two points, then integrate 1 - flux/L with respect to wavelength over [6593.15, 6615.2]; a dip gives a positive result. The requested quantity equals 4.94 angstrom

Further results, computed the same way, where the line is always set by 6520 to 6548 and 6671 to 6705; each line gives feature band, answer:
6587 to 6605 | 0.8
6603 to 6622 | -1.7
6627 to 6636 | 0.1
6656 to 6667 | -0.8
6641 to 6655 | -0.1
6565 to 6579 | -1.6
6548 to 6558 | -2.1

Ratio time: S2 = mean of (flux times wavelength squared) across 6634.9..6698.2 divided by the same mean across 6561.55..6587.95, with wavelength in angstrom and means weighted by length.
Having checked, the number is 0.61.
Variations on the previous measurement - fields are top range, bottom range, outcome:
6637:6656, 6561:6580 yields 0.58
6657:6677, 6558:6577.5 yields 0.58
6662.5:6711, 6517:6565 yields 0.75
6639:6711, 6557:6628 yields 0.76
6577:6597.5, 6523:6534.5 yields 1.24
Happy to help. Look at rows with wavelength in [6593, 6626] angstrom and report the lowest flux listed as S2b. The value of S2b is 10.89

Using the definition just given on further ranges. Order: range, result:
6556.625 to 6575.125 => 11.64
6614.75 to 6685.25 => 10.26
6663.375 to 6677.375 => 11.33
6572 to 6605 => 10.05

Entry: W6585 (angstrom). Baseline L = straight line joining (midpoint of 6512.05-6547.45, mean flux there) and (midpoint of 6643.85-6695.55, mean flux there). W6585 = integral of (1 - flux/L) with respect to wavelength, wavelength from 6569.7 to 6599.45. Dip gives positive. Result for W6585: -3.9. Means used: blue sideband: 12.8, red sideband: 12.6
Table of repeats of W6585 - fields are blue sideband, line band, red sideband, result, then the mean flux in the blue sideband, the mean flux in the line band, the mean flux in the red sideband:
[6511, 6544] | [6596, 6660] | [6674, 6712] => -3.1 angstrom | 12.6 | 12.9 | 12.1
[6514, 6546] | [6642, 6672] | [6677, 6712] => -1.5 angstrom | 12.4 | 12.7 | 11.9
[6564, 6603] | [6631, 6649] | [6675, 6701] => 1.9 angstrom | 15.6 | 12.2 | 12.1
